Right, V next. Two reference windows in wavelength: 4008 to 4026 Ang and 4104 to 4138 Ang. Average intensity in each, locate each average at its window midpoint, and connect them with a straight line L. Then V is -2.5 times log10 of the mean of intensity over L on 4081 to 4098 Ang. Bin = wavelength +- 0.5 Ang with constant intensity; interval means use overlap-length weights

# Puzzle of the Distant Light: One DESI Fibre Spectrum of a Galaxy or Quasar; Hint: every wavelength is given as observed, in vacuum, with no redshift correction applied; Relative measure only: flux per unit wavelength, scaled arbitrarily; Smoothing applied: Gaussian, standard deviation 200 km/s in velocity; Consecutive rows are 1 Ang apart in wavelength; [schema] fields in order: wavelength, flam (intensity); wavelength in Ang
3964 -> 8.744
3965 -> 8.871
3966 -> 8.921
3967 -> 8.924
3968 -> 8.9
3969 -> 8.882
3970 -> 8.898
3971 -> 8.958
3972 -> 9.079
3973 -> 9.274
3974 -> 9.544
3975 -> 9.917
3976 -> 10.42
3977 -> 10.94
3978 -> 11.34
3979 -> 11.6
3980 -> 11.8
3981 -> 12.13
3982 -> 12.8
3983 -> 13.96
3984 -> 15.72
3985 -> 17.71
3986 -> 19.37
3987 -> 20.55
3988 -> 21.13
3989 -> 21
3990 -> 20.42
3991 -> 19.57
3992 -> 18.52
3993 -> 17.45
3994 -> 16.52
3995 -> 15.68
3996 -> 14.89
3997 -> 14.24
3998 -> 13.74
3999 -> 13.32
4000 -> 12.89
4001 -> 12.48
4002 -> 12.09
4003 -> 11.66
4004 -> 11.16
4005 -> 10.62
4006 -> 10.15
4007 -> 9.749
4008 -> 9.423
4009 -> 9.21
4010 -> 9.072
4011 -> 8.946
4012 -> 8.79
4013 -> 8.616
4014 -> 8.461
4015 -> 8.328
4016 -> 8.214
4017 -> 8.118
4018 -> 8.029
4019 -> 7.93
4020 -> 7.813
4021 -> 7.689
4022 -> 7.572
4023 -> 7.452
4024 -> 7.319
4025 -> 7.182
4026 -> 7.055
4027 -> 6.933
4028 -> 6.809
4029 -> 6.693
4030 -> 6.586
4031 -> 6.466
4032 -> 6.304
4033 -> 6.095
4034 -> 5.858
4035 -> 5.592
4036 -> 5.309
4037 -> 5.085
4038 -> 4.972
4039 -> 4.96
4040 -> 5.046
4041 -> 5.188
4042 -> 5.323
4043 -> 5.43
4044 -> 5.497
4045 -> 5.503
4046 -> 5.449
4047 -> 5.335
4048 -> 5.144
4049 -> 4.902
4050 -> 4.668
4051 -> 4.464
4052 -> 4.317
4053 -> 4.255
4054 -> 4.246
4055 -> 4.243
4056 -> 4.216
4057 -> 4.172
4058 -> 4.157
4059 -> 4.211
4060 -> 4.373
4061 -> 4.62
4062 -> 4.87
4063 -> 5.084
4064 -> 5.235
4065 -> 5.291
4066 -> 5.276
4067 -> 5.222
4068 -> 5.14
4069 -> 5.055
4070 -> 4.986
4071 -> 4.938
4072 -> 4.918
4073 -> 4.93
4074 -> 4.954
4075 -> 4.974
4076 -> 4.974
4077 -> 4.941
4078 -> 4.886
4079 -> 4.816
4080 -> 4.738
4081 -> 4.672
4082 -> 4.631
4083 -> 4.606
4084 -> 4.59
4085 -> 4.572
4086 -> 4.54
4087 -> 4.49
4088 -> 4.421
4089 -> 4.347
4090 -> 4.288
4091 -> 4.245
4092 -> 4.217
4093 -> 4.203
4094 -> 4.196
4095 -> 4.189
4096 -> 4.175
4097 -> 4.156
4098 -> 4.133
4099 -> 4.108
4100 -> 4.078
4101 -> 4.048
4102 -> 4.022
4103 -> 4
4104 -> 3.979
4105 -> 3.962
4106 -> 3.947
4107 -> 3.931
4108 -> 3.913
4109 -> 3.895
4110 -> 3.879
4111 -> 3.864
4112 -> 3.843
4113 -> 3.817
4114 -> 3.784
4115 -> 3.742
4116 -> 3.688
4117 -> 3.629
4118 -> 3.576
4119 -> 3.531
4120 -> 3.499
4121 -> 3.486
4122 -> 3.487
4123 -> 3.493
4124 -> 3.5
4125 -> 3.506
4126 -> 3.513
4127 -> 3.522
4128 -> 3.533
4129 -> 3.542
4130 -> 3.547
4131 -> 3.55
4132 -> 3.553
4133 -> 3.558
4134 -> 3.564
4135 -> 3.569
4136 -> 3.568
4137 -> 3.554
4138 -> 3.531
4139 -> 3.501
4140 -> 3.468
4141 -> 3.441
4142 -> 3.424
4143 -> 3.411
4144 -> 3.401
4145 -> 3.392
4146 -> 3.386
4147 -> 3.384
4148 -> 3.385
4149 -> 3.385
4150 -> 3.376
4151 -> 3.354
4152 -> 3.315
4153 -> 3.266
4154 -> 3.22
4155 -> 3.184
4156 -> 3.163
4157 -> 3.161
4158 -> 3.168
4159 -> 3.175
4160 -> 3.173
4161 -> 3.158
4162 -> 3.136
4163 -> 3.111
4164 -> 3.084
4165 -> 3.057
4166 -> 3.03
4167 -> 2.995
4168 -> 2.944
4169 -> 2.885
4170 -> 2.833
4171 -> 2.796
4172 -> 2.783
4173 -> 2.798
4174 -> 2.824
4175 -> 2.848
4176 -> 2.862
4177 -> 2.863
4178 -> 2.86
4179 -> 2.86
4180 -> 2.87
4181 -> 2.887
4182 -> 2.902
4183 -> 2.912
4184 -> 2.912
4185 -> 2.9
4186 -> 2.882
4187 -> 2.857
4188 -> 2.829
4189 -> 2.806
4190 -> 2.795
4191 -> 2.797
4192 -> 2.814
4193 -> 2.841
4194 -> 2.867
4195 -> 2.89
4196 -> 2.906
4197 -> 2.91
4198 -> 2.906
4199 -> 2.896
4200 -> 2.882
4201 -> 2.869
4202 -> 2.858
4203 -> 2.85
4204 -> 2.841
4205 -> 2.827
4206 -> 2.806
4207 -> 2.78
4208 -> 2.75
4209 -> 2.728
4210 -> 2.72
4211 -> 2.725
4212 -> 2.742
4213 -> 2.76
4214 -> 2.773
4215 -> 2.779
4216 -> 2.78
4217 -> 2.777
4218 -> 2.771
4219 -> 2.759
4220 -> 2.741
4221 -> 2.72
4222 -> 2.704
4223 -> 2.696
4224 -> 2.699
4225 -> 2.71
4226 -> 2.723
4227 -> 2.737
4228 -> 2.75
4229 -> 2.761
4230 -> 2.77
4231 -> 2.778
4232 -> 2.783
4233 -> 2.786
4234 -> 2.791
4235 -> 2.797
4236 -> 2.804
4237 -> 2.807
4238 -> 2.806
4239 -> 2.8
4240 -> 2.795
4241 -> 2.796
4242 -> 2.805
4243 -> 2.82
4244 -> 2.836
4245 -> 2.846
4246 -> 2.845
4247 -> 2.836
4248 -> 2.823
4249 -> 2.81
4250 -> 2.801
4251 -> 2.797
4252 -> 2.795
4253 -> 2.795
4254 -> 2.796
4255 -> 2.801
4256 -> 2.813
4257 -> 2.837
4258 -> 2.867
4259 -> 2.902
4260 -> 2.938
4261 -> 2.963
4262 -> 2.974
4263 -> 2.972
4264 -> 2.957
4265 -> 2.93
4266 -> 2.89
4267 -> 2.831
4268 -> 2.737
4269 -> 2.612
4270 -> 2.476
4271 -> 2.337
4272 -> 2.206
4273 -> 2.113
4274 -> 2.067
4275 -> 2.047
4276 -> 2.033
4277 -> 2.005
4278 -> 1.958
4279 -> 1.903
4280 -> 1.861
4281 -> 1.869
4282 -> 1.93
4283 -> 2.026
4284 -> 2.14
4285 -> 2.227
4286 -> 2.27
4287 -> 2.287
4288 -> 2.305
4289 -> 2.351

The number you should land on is 0.15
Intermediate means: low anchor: 8.17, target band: 4.37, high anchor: 3.66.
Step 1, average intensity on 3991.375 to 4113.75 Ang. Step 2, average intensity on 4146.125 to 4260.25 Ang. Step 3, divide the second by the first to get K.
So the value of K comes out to 0.4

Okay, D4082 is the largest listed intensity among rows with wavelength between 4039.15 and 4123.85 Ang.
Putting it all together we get 5.503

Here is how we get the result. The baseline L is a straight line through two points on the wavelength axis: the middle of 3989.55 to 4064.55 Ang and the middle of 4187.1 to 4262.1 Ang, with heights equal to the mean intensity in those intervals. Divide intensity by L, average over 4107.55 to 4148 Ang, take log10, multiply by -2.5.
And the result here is 0.447 mag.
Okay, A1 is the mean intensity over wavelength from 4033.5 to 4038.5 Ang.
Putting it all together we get 5.36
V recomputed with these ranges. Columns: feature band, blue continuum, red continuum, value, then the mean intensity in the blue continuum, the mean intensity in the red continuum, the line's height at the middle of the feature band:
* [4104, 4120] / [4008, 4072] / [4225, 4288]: 0.28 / 6.04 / 2.61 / 4.9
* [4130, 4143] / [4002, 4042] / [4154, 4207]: 0.20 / 7.63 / 2.93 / 4.23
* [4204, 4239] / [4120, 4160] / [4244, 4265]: 0.10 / 3.42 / 2.86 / 3.02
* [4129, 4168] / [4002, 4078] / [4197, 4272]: 0.29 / 6.32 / 2.79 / 4.35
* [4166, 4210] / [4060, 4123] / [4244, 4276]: 0.19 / 4.35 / 2.71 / 3.41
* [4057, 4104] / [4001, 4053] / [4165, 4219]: 0.25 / 7.17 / 2.84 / 5.77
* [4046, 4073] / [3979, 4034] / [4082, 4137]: 0.50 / 11.5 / 3.9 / 7.58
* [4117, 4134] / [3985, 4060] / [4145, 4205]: 0.37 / 9.03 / 2.99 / 4.95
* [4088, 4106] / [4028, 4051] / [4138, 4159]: 0.06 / 5.52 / 3.34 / 4.37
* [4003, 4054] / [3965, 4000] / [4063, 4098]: 0.35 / 13.6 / 4.7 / 9.44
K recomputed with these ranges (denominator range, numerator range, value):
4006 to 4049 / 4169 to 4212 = 0.41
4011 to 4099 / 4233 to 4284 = 0.48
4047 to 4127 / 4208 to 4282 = 0.62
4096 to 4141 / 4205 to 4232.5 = 0.74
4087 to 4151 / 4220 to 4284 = 0.70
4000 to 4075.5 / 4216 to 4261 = 0.43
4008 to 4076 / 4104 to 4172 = 0.58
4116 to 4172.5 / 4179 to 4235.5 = 0.84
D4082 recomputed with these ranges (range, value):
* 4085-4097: 4.572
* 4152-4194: 3.315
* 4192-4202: 2.91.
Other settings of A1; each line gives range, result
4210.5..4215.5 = 2.76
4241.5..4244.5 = 2.82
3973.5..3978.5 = 10.4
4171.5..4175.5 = 2.81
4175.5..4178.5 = 2.86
